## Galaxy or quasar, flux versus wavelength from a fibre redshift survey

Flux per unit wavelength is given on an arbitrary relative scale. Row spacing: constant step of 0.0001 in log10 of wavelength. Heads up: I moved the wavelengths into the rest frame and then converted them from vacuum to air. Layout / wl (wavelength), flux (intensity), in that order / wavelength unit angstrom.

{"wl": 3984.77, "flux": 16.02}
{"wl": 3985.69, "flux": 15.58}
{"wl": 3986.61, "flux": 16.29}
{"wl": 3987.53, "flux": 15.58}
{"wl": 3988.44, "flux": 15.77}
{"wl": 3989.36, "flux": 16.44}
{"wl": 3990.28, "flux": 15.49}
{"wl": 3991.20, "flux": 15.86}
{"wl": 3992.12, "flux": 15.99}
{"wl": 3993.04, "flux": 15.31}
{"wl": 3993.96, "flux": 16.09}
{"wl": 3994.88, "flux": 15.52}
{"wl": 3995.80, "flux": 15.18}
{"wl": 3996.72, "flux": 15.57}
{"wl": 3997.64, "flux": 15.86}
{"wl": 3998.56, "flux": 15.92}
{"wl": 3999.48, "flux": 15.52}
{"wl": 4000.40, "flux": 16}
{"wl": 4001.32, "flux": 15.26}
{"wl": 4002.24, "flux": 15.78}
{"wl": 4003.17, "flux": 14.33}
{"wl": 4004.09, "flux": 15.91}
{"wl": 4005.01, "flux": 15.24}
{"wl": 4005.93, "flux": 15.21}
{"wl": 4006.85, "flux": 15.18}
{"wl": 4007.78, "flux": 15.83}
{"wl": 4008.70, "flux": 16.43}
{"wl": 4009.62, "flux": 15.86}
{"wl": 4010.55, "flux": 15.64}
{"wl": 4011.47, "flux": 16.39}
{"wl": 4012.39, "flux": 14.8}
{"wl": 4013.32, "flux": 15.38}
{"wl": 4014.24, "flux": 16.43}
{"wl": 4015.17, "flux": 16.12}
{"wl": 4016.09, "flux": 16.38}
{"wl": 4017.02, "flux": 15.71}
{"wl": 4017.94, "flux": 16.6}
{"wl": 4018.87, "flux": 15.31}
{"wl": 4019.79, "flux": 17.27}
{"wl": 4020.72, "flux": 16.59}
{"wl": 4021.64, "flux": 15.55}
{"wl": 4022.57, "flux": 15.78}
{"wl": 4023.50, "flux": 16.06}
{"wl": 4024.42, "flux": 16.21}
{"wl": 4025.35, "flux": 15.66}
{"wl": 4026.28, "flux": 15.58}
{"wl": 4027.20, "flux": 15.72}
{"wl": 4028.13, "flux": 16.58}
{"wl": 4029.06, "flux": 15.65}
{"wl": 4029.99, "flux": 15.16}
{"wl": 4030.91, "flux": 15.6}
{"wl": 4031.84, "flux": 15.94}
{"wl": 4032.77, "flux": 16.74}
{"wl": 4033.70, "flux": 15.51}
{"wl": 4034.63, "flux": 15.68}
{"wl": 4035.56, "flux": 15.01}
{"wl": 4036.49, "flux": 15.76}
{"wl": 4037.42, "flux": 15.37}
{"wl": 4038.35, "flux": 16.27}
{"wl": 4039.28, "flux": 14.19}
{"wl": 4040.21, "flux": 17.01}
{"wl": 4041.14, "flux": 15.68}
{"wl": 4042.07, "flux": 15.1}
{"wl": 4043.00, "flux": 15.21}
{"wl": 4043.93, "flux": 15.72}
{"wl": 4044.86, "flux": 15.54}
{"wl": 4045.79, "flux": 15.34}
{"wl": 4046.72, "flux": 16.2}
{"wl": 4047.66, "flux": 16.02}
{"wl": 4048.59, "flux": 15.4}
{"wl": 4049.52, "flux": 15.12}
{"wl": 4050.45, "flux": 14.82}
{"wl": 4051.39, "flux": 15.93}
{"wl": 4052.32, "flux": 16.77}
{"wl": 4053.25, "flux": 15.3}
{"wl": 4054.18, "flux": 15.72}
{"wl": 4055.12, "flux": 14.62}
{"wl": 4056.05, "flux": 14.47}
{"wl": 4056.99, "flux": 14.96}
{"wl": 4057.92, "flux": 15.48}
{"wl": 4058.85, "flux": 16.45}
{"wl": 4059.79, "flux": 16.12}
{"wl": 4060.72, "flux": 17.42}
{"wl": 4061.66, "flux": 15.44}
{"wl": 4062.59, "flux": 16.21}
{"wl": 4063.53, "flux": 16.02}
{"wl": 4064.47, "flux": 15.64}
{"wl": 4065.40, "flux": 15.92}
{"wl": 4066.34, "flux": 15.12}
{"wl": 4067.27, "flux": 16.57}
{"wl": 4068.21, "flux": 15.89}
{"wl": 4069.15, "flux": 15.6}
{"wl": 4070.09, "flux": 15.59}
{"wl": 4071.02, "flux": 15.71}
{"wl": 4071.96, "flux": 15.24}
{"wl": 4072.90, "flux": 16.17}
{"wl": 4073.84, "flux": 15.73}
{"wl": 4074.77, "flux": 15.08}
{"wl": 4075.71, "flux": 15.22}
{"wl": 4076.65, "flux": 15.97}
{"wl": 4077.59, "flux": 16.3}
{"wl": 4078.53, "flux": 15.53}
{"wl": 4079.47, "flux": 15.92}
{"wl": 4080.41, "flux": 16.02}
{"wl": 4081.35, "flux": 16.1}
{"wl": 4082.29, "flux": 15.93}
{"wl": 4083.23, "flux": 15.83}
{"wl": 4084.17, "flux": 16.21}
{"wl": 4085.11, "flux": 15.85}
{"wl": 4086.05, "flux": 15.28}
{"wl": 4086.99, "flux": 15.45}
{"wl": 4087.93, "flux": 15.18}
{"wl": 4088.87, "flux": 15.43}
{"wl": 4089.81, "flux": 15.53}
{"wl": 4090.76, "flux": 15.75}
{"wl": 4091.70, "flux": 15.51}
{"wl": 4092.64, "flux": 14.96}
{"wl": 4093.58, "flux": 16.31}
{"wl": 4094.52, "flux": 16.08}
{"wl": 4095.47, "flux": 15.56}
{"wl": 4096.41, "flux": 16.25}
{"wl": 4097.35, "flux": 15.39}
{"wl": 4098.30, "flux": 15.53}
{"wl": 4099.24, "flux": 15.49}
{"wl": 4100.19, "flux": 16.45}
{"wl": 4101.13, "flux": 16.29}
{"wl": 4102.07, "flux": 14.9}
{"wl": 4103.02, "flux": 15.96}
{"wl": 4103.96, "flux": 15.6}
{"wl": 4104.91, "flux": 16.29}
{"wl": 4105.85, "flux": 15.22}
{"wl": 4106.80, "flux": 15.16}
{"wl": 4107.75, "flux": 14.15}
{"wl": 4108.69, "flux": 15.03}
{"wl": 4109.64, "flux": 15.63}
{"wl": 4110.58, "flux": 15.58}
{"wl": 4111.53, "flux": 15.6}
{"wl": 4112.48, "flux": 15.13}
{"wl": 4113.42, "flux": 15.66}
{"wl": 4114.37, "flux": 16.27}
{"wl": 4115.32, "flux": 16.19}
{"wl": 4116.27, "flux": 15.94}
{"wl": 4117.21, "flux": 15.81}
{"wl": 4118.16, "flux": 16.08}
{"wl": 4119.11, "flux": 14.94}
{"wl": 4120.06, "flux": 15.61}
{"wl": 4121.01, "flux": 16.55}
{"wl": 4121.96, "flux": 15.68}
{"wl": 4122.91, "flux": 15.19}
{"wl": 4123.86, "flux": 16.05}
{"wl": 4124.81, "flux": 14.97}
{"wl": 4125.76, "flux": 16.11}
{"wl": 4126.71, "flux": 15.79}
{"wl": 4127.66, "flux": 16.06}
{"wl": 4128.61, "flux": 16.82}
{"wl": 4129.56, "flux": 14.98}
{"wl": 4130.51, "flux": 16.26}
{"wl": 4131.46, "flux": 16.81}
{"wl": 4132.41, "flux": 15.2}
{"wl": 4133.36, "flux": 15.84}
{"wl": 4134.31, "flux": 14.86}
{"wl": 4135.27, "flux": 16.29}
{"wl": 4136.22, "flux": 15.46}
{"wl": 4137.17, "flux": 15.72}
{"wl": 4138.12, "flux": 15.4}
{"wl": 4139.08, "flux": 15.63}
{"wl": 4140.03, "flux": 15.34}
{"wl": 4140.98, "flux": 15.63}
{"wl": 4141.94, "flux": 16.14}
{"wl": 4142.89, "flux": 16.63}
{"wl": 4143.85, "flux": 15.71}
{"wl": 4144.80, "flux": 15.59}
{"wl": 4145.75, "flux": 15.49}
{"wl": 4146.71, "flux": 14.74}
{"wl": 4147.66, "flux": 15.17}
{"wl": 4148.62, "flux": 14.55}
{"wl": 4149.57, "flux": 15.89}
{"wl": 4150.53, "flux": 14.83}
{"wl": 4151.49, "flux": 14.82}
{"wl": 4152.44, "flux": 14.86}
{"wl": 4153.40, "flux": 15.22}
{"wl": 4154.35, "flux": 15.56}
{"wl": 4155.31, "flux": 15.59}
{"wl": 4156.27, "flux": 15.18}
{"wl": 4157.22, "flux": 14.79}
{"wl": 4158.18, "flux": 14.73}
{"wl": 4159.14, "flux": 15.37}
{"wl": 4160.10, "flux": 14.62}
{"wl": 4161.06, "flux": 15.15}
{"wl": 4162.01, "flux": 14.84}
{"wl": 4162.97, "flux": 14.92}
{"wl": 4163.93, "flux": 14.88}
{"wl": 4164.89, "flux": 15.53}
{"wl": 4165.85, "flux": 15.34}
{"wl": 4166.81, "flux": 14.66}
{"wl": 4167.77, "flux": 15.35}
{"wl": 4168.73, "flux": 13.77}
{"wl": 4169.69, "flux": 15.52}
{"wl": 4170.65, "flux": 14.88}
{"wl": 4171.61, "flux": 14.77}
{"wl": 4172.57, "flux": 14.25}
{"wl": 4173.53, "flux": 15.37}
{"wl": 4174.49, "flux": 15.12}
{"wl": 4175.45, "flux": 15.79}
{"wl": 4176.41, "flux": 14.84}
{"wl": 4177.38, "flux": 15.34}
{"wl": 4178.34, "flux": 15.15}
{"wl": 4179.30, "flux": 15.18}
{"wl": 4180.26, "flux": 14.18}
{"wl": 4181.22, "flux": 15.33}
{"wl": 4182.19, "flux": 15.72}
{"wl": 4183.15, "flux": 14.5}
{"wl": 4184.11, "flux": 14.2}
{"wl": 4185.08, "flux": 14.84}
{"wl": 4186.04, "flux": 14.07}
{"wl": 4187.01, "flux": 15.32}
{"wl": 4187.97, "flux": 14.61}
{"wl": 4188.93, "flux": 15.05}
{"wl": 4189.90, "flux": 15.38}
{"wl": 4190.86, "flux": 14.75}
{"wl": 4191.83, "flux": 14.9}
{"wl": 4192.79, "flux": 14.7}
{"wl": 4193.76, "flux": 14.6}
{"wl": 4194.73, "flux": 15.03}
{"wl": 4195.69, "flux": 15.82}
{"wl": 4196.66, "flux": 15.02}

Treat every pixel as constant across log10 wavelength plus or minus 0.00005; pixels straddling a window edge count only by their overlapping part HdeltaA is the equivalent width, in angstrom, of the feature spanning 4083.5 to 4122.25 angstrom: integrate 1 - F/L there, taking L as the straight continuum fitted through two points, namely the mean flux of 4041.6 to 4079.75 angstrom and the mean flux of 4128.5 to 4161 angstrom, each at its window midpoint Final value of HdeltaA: -0.2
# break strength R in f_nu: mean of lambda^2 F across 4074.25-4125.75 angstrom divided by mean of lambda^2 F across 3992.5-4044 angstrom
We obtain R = 1.0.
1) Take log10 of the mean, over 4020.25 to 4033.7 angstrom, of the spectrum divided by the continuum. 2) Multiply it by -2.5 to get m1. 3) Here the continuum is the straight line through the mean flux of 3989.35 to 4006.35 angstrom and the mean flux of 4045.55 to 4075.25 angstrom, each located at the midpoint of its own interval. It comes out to -0.02 mag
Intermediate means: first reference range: 15.6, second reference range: 15.7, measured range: 15.9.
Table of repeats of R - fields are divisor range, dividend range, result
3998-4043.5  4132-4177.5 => 1.03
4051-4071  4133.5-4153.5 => 1.02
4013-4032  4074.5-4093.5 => 1.01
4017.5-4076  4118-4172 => 1.03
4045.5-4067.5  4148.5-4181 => 1.01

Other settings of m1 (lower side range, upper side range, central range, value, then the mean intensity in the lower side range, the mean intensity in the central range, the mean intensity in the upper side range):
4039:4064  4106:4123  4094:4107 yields -0.01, 15.7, 15.7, 15.6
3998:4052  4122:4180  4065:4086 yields -0.01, 15.7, 15.8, 15.3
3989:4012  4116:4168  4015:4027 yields -0.03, 15.7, 16.1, 15.5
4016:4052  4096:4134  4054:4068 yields 0.00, 15.8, 15.7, 15.7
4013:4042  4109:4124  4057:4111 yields 0.00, 15.9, 15.7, 15.7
